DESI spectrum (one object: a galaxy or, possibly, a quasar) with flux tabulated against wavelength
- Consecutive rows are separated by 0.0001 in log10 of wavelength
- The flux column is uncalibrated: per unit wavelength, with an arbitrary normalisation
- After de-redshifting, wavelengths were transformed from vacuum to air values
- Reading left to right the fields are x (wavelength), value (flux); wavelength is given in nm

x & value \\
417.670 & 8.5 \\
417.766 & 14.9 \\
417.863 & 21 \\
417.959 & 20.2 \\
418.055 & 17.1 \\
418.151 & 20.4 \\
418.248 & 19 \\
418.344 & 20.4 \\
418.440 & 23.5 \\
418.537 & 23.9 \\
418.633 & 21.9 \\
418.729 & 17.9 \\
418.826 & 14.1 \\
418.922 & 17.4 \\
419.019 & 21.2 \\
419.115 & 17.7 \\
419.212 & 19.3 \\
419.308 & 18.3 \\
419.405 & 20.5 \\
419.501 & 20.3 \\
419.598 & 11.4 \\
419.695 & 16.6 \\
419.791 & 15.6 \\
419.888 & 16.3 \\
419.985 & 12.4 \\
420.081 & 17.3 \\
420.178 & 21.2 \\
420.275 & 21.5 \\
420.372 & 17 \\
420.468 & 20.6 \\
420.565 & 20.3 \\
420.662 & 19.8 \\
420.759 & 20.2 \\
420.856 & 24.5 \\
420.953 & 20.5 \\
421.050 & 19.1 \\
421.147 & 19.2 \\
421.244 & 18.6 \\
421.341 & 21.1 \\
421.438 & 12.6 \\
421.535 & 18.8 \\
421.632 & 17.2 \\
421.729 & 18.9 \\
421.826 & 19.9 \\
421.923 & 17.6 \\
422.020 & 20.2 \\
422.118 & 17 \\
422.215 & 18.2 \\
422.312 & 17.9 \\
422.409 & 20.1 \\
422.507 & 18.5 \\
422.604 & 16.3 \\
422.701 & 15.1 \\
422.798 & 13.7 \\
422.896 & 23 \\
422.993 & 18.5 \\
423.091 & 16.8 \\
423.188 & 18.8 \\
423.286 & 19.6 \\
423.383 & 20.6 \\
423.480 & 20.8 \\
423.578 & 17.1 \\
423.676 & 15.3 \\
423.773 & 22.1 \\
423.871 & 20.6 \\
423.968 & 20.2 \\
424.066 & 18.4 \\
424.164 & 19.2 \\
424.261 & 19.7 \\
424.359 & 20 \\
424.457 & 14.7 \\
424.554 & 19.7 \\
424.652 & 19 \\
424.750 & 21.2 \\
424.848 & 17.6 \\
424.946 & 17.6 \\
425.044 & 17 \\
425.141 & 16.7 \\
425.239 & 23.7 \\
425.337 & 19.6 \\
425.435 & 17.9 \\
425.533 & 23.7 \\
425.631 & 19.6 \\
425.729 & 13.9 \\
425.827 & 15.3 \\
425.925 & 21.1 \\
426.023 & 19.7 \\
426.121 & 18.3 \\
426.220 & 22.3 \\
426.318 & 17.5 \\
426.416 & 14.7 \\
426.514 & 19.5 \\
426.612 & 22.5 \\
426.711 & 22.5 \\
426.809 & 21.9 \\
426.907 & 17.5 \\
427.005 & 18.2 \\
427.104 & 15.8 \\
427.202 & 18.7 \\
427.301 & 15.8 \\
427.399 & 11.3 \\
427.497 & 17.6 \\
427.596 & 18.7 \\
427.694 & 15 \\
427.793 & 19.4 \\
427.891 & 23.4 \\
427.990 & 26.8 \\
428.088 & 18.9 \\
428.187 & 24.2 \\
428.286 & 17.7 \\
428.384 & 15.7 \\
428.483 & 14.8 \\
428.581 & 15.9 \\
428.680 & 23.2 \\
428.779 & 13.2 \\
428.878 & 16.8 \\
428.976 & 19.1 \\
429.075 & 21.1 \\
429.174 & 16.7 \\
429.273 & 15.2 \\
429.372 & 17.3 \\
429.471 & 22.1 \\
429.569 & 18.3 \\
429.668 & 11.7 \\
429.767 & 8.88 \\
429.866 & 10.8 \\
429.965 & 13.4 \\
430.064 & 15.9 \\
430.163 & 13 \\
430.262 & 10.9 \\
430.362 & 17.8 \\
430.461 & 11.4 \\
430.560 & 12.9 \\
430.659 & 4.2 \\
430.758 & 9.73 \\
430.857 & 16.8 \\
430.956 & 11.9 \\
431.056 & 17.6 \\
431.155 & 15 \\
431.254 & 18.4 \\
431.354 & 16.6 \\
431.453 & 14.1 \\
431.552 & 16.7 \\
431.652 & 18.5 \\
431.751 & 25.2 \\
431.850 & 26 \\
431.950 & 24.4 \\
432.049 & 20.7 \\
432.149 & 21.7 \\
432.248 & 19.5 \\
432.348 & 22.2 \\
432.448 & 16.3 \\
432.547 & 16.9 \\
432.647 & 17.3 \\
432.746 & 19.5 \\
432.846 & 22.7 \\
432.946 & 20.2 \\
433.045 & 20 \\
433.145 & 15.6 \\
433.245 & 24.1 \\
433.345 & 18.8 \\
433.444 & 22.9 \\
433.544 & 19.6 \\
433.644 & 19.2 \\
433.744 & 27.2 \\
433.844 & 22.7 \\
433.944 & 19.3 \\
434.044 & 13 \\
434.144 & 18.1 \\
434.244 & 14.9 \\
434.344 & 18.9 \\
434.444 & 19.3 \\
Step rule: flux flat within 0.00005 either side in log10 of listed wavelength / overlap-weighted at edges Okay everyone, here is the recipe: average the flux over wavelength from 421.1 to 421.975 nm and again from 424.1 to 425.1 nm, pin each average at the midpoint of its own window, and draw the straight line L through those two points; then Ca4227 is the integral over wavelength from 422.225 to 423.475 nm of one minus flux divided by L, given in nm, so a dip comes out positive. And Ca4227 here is 0.003 nm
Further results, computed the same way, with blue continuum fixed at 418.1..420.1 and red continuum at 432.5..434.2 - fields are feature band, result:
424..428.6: 0.08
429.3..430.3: 0.27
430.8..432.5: 0.07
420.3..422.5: -0.06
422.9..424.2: -0.03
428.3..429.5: 0.11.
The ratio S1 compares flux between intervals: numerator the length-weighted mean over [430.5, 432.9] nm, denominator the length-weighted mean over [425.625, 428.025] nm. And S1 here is 0.95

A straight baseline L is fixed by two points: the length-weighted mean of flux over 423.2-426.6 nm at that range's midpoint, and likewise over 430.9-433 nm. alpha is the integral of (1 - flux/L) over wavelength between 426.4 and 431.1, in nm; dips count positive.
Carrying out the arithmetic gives 0.60 nm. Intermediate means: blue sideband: 19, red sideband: 19.1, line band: 16.6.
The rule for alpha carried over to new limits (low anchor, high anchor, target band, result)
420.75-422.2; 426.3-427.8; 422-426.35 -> -0.07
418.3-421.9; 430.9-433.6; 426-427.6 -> 0.06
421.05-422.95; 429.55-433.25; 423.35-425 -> -0.11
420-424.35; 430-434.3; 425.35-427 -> -0.07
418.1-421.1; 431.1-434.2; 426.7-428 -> 0.07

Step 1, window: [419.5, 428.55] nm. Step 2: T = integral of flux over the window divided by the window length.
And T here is 18.6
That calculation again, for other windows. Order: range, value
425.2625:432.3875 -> 17.6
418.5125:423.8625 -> 18.5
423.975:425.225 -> 18.6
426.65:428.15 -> 18.8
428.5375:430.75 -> 14.9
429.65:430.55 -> 12.7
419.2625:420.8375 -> 18.2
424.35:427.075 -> 19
